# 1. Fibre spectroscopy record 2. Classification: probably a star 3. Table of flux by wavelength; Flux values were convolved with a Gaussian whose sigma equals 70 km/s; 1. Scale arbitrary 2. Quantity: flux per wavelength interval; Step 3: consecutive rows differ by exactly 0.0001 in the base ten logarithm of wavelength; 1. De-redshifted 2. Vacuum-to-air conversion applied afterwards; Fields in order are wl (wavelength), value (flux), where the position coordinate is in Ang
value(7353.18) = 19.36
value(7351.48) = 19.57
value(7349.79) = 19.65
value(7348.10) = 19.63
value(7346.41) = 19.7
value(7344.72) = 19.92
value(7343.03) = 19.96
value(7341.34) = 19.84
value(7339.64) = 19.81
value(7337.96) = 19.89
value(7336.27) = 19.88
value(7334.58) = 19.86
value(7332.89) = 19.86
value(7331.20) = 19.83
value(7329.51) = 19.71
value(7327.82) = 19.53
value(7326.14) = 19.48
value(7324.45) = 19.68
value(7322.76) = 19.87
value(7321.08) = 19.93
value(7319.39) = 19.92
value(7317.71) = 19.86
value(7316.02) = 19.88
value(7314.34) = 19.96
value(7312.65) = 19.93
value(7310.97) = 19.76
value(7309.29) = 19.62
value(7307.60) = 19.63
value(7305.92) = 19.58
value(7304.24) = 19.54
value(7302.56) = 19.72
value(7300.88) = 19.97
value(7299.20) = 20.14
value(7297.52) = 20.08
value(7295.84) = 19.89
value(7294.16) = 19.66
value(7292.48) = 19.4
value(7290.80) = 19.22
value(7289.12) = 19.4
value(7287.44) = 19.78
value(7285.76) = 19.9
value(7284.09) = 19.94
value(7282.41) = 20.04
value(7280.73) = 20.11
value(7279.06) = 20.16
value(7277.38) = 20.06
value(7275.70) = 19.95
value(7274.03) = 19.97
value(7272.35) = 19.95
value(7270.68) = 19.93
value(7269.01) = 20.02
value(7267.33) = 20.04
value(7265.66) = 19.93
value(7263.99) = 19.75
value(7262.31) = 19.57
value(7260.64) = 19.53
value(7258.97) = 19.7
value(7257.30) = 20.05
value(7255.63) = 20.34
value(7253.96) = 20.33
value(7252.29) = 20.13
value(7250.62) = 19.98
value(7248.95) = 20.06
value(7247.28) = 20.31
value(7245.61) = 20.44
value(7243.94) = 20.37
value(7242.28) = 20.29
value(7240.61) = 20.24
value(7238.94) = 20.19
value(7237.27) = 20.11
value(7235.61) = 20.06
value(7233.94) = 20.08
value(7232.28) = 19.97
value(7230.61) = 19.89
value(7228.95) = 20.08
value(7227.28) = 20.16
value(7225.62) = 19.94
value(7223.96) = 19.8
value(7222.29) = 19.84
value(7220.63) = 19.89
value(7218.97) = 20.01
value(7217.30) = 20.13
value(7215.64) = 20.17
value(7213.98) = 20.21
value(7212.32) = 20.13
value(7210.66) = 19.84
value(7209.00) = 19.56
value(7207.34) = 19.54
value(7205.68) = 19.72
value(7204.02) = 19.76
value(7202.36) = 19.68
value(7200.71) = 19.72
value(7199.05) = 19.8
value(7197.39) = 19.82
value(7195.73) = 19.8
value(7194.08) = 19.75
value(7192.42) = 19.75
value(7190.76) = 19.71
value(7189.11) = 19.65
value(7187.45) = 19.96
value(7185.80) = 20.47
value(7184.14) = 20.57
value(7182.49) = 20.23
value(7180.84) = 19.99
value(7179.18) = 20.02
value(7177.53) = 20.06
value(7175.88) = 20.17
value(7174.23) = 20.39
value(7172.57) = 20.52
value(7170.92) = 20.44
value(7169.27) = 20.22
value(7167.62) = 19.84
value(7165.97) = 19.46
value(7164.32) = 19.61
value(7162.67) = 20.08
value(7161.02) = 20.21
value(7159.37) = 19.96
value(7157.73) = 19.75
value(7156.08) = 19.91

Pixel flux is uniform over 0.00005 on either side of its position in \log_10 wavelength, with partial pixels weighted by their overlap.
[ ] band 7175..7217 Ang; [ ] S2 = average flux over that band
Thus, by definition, 19.9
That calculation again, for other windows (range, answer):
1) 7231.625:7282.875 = 20.1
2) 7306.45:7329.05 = 19.8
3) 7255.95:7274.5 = 19.9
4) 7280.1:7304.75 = 19.8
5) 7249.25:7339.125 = 19.8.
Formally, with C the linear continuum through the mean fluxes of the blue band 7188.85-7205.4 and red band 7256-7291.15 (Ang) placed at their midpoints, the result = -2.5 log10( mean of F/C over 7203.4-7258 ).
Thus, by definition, -0.01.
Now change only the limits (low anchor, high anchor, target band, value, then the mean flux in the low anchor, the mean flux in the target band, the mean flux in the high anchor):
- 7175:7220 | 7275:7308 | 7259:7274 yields 0.00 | 19.9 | 19.8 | 19.8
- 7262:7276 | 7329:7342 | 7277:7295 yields 0.01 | 19.9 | 19.8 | 19.8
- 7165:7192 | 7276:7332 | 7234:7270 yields -0.01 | 20.1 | 20.1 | 19.8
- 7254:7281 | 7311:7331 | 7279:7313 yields 0.00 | 20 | 19.8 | 19.8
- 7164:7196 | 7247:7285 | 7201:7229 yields 0.01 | 20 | 19.9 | 20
